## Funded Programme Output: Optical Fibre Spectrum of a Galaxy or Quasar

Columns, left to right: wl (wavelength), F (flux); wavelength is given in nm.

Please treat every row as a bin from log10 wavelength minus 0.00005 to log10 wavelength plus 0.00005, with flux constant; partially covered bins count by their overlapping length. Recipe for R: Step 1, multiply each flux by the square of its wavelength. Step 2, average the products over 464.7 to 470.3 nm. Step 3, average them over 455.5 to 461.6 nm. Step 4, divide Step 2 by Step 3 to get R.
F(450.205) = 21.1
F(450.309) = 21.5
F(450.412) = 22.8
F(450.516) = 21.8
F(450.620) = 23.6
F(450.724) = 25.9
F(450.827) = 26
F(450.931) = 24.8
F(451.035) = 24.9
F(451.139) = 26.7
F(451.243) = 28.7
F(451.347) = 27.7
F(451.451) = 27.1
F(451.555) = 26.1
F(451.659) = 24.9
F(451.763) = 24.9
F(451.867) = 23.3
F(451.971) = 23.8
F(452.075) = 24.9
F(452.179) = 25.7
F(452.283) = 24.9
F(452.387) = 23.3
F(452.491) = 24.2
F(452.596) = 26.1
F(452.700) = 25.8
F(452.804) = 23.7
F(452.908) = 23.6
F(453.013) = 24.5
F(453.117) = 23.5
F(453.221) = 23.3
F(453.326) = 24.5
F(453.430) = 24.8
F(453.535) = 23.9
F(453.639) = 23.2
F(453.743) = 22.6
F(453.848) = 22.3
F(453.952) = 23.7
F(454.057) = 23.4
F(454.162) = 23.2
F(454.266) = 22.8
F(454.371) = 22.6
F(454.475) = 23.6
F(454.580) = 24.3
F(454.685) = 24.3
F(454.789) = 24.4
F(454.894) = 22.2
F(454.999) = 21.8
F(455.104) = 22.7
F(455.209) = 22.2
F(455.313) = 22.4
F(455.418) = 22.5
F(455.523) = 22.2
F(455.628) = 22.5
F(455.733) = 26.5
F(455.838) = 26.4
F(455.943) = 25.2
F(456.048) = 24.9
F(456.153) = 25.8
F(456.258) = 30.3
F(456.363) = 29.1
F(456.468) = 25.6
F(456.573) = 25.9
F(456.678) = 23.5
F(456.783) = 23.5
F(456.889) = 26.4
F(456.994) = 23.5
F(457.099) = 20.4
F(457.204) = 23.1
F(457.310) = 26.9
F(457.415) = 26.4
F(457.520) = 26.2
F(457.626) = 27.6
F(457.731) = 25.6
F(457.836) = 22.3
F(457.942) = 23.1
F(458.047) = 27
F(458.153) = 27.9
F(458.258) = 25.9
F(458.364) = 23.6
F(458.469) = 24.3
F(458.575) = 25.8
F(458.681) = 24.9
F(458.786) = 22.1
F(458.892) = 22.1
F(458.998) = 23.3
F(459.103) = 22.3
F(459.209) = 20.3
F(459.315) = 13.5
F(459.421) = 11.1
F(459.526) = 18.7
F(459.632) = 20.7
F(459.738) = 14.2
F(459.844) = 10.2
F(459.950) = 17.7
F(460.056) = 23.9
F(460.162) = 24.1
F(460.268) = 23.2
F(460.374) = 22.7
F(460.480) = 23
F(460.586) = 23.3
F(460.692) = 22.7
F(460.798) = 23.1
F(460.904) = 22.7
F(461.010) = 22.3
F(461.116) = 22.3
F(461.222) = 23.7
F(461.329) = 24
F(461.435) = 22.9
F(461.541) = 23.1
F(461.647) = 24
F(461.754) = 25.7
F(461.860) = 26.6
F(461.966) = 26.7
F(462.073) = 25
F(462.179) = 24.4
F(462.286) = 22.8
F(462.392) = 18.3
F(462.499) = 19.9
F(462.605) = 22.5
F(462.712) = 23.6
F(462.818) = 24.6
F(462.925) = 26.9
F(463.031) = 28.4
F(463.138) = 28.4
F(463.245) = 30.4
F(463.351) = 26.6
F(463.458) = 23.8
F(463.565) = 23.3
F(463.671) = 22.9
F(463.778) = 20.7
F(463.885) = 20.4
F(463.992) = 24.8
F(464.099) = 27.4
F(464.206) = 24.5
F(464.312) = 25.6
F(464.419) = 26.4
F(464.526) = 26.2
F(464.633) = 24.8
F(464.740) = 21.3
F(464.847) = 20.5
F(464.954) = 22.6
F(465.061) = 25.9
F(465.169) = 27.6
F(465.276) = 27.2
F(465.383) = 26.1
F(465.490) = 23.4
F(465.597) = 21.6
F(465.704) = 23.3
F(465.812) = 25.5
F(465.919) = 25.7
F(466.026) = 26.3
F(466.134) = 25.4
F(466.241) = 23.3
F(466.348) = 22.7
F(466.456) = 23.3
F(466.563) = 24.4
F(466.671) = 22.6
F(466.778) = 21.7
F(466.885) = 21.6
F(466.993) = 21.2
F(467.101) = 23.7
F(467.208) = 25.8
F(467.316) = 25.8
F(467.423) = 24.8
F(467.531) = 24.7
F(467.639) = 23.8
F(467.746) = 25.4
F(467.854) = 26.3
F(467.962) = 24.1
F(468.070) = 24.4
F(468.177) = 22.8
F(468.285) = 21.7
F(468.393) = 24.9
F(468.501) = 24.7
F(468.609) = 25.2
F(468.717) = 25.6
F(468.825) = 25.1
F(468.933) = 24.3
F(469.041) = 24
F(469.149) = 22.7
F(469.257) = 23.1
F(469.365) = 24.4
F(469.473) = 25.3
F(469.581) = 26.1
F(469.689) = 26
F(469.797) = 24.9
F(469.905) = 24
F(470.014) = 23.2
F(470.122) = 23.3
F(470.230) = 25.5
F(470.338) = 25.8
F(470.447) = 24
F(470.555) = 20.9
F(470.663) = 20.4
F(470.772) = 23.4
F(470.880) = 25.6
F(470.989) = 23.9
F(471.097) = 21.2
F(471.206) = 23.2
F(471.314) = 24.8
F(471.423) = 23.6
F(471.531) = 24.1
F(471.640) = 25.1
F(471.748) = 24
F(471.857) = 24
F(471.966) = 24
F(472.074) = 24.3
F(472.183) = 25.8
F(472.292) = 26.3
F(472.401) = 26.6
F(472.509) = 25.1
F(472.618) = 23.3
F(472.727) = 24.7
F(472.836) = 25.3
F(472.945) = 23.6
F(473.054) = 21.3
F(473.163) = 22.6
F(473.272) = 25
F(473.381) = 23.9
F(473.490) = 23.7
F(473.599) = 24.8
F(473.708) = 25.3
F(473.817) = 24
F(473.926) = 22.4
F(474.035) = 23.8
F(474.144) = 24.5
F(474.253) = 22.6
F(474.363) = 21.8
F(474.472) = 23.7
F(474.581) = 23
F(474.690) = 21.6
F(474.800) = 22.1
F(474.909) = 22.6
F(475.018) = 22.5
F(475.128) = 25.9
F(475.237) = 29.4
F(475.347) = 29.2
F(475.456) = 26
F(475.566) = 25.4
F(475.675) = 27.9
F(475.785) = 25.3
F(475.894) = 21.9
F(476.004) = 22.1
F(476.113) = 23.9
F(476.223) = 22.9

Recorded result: 1.1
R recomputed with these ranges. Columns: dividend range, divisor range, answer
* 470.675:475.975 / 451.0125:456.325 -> 1.08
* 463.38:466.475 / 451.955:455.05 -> 1.07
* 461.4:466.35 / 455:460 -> 1.09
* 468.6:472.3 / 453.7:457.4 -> 1.07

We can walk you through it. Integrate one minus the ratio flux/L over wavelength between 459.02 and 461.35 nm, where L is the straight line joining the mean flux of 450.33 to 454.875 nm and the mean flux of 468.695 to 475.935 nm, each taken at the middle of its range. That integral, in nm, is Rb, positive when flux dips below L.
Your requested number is 0.37 nm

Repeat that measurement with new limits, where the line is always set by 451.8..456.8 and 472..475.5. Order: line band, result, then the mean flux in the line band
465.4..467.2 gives 0.05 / 23.6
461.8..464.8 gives -0.04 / 24.5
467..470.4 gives -0.04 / 24.5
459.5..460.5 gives 0.18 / 19.8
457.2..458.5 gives -0.07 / 25.5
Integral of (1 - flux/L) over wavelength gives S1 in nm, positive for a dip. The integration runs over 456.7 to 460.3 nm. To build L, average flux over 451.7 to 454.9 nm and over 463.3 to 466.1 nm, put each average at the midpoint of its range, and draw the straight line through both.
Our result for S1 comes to 0.260 nm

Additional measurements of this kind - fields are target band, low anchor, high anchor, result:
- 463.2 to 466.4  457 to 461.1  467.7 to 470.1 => -0.13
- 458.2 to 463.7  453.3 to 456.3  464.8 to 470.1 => 0.29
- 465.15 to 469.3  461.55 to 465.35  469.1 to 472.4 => 0.02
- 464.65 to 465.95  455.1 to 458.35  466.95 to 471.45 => 0.01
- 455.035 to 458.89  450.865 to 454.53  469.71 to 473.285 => -0.06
